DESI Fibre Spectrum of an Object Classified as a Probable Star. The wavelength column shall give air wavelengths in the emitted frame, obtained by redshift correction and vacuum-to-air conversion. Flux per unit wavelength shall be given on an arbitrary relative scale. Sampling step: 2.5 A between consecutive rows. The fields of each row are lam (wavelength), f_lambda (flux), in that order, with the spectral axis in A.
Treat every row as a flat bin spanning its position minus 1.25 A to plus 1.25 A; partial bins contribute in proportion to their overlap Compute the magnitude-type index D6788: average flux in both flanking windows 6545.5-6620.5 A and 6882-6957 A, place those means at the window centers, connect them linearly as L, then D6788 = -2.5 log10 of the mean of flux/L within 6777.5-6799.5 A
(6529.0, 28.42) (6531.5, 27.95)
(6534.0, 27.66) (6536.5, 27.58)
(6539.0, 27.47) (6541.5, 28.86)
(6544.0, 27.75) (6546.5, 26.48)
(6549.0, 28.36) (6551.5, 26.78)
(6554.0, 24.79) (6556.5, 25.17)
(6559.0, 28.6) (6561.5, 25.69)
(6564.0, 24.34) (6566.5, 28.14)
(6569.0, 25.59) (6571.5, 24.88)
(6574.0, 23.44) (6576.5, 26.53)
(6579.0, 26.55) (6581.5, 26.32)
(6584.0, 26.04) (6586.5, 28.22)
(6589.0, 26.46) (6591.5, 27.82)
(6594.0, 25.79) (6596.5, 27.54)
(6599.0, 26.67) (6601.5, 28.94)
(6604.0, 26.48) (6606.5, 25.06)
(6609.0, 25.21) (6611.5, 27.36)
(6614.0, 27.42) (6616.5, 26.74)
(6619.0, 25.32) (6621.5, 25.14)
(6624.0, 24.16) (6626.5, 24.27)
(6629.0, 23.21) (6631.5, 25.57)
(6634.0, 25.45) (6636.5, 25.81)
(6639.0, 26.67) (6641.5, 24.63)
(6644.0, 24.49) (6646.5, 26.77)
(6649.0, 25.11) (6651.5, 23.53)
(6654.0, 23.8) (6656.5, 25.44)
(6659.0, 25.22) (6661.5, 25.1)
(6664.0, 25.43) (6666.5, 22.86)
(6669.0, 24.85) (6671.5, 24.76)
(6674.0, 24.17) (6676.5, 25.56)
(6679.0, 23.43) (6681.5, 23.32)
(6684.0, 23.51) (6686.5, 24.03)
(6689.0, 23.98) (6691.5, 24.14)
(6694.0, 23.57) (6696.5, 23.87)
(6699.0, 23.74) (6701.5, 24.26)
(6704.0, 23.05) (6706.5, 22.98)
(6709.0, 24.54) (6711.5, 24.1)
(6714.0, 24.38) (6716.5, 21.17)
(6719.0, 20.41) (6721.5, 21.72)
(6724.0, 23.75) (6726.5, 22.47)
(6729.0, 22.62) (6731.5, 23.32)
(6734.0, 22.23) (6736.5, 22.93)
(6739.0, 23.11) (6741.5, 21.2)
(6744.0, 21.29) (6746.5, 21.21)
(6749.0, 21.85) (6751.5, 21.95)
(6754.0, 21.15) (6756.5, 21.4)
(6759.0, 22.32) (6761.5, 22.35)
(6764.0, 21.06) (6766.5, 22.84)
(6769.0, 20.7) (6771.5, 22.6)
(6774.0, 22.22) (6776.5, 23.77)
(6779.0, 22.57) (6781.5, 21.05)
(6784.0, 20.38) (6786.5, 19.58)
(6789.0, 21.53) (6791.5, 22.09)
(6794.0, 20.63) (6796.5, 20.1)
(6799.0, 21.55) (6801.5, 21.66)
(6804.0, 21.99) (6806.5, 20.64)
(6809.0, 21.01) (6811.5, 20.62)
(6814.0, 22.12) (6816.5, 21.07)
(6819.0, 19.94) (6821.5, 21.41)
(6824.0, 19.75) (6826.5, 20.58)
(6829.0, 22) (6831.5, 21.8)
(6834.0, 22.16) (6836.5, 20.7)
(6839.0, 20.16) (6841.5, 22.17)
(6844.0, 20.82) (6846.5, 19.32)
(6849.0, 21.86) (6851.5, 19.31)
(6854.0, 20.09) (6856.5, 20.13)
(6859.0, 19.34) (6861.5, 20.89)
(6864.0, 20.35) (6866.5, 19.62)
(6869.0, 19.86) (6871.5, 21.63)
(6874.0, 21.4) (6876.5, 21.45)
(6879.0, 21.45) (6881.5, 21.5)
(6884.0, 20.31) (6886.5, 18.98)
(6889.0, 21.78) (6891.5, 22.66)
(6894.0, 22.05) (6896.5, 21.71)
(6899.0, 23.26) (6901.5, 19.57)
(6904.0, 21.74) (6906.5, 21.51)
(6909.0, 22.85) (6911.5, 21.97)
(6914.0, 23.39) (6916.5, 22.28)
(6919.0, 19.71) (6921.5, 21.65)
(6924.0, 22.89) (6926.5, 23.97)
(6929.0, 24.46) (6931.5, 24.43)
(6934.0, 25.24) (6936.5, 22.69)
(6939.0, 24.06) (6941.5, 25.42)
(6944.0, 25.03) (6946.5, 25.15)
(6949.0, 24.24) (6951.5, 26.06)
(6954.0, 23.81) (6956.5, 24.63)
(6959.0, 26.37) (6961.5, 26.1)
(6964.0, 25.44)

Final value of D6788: 0.15 mag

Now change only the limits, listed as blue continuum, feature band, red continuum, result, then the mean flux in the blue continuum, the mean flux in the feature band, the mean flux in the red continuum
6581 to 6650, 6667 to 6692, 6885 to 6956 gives 0.05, 26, 24.1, 23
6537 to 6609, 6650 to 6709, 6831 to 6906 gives 0.02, 26.6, 24.1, 20.9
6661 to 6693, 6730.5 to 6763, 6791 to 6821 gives 0.03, 24.2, 22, 21.1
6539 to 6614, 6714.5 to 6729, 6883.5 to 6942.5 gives 0.13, 26.6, 22.1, 22.5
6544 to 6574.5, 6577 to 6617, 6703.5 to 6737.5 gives -0.06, 26.2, 26.8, 22.8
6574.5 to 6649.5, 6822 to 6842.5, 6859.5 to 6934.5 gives 0.08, 26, 21.2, 21.8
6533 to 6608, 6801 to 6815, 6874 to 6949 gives 0.12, 26.7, 21.3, 22.5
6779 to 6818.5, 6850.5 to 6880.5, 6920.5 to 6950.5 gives 0.11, 21.1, 20.5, 24.1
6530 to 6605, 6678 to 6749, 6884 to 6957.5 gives 0.10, 26.8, 23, 23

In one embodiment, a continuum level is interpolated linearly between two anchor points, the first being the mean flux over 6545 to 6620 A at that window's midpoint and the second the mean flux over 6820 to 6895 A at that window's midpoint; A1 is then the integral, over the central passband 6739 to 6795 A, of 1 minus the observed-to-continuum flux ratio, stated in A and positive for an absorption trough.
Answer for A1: 2.5 A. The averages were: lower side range 26.4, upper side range 20.8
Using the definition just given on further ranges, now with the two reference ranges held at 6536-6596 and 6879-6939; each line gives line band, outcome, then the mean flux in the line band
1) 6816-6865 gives 5.1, 20.7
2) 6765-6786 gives 1.8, 21.9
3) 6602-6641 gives 0.3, 25.6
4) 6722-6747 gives 2.1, 22.4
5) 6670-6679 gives 0.2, 24.6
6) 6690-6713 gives 1.0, 23.8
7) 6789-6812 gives 2.4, 21.2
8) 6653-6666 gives 0.2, 24.9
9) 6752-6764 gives 1.2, 21.7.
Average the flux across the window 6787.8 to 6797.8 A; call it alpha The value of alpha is 21.1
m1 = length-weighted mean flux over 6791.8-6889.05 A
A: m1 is 20.8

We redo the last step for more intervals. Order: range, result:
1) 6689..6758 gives 22.7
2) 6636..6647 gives 25.6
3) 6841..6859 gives 20.4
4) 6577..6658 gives 25.9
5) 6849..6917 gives 21.2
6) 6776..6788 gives 21.3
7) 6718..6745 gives 22.3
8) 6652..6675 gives 24.6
